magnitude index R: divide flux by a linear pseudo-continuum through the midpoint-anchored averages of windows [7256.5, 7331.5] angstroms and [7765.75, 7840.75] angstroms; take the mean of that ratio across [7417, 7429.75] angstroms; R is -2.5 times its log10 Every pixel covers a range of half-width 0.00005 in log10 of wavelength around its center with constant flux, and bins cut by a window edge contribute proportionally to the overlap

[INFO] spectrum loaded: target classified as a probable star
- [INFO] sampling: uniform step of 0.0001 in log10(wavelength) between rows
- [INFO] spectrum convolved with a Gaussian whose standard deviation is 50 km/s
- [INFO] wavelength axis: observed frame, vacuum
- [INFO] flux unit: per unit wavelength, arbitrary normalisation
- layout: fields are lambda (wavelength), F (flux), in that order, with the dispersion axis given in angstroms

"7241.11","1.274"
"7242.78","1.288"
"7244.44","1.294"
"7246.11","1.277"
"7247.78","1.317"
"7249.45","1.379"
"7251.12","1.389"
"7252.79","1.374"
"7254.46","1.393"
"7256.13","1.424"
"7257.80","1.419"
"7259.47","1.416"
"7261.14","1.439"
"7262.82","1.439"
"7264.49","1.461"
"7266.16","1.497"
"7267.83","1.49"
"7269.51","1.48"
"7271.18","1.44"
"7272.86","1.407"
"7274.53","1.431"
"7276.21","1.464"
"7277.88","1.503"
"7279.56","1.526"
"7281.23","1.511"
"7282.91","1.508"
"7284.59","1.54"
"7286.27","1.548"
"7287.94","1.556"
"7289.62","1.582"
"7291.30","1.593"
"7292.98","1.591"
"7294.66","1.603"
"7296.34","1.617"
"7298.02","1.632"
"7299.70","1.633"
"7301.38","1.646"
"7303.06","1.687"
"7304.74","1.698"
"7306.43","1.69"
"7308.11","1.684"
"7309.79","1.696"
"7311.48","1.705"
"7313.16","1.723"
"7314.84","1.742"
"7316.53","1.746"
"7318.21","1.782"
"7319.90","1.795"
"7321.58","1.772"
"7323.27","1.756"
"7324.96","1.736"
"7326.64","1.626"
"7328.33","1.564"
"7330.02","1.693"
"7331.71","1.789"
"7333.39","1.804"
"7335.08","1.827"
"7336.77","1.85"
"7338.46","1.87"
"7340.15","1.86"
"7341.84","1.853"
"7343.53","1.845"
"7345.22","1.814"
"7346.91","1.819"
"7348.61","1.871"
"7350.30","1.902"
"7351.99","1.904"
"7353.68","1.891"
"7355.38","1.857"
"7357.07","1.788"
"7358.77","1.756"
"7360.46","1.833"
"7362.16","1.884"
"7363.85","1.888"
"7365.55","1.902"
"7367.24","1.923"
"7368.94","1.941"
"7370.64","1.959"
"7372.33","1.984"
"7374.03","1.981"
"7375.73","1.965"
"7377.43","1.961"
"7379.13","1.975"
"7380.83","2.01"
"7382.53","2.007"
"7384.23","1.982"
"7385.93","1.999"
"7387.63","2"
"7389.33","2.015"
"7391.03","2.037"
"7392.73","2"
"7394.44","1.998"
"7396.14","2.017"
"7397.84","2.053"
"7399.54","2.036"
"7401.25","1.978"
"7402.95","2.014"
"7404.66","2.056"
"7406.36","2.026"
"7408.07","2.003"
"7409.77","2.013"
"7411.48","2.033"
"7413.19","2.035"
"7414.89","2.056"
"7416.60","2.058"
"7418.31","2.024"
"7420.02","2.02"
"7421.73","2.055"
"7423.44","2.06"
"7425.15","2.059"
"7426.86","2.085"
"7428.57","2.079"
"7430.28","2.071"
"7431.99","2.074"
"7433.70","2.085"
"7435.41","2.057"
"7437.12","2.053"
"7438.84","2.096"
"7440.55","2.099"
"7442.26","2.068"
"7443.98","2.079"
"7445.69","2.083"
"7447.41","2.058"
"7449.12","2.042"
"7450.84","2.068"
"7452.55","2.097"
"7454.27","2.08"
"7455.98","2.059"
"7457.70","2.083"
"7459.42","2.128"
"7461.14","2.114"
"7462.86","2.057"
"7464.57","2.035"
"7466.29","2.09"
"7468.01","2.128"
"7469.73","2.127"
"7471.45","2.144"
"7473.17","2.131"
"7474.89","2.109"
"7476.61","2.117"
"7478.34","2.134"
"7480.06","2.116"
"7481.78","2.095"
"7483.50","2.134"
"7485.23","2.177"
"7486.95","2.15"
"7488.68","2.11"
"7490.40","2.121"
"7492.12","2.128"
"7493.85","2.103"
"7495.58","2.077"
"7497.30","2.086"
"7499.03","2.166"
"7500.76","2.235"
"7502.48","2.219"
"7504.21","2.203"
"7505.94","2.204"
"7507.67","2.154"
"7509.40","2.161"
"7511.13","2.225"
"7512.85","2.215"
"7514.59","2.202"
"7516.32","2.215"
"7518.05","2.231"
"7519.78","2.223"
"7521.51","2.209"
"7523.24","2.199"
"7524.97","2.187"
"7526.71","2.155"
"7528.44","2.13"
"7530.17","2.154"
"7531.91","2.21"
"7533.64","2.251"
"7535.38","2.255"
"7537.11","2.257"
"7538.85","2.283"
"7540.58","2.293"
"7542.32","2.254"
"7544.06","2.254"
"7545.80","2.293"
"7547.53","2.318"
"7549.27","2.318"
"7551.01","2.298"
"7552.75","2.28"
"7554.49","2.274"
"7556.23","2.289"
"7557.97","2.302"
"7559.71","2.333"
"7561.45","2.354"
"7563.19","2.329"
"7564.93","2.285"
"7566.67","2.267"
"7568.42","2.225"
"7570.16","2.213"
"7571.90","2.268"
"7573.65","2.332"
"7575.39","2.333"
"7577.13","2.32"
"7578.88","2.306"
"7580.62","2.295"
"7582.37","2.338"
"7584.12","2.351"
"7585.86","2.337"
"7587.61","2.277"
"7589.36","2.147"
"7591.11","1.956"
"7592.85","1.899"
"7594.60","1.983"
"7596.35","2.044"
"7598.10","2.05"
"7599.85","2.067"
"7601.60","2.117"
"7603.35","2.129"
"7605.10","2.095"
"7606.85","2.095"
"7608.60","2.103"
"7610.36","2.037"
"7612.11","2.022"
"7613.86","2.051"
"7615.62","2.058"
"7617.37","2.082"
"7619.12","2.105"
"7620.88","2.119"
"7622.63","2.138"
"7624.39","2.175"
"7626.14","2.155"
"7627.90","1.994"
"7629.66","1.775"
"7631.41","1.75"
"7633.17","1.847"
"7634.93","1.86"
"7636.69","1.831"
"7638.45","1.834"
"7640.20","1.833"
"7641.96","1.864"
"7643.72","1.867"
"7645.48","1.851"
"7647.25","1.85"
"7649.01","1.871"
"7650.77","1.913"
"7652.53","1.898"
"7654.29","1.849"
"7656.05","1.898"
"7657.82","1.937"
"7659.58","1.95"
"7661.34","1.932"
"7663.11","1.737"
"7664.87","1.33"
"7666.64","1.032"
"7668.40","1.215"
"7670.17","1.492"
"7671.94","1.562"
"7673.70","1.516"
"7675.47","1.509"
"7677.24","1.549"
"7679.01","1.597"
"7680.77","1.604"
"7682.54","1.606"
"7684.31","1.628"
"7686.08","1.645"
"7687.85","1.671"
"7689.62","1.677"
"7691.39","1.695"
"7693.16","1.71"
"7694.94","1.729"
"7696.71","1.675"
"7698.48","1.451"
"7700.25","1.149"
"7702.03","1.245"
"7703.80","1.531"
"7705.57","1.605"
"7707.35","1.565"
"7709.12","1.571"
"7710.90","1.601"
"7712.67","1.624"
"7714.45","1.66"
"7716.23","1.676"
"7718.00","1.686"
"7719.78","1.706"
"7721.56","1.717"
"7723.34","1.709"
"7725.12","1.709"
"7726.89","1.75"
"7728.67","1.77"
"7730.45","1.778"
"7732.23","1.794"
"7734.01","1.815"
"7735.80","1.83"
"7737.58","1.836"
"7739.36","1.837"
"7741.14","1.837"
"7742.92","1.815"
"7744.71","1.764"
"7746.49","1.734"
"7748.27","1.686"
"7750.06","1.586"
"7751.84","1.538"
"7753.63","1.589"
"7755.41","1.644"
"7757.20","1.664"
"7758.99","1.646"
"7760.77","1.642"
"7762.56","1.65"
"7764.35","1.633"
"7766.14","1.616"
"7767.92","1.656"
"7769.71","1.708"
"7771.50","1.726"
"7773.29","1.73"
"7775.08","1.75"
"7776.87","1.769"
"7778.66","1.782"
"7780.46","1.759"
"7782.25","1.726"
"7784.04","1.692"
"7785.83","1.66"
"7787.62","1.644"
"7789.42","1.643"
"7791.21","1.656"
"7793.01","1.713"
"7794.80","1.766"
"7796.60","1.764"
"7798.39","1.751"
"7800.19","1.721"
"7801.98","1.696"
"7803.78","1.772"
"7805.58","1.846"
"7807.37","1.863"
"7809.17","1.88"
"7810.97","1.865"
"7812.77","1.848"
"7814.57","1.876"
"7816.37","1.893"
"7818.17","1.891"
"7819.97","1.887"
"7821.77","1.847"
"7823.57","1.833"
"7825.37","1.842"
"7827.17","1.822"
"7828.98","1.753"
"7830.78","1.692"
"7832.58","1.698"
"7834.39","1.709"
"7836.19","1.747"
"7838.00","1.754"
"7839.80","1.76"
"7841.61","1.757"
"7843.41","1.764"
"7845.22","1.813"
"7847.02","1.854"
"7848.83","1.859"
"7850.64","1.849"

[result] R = -0.25 mag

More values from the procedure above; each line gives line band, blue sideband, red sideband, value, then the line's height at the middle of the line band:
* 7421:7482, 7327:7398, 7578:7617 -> -0.055 mag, 1.98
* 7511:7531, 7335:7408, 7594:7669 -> -0.143 mag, 1.92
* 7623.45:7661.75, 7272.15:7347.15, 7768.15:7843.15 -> -0.096 mag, 1.74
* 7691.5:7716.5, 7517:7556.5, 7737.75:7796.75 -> 0.186 mag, 1.85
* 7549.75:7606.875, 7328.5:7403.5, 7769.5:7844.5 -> -0.202 mag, 1.84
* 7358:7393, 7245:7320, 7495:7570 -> -0.089 mag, 1.8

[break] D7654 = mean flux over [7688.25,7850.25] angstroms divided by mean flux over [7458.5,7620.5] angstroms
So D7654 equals 0.79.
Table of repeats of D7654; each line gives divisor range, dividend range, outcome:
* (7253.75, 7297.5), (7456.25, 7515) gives 1.43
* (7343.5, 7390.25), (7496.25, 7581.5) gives 1.17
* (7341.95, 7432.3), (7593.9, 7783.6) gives 0.89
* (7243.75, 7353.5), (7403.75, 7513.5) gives 1.30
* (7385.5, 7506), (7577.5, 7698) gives 0.91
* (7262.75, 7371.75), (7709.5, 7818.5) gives 1.02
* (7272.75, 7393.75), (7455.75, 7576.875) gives 1.24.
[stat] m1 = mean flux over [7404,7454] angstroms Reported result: 2.06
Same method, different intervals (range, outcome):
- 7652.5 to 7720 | 1.6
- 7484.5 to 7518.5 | 2.17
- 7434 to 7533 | 2.13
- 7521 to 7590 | 2.27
